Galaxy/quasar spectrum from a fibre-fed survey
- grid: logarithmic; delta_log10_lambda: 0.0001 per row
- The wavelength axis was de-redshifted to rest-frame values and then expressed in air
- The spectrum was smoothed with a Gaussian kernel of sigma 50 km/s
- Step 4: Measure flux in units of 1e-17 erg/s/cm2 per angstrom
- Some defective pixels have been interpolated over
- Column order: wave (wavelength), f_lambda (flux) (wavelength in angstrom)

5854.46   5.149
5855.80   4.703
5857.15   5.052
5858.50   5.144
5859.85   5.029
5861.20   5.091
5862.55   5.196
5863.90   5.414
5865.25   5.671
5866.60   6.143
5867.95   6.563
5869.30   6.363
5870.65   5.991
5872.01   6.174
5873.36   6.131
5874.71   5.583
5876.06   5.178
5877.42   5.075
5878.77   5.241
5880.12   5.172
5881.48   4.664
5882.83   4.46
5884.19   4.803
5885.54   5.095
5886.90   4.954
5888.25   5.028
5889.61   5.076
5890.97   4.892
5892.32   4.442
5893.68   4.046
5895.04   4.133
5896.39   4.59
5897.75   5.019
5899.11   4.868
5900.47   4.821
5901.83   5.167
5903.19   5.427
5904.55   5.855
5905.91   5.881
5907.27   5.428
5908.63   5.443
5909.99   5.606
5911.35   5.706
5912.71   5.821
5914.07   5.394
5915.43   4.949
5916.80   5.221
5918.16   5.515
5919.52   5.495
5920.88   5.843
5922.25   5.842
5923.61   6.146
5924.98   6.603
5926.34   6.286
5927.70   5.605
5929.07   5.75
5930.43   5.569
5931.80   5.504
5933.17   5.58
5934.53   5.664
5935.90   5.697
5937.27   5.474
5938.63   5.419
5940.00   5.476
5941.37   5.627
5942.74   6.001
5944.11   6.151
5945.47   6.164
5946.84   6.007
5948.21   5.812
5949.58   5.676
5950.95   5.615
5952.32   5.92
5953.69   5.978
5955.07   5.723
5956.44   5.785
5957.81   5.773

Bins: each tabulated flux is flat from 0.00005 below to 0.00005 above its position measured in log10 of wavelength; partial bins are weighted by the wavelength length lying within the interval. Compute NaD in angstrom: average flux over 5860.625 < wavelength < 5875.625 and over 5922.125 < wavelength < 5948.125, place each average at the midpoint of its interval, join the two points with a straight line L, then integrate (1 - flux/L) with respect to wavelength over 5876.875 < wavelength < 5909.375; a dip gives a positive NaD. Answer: 4.7 angstrom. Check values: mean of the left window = 5.84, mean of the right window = 5.82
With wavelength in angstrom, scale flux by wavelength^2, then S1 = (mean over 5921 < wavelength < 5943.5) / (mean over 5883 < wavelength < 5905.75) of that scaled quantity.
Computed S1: 1.19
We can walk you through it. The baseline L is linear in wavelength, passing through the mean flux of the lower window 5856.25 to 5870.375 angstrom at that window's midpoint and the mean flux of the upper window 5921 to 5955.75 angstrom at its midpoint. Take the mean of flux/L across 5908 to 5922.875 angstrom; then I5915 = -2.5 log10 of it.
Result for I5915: 0.04 mag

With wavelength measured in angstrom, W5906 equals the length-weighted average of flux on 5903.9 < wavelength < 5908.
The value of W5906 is 5.72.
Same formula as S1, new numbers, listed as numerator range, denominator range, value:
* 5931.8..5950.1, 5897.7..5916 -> 1.08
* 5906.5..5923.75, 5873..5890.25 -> 1.10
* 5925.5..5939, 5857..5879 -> 1.03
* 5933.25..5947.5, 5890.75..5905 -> 1.21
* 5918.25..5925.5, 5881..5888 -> 1.25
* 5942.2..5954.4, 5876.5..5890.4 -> 1.22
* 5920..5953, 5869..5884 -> 1.10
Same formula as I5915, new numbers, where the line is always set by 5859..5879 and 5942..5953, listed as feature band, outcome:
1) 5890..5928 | 0.086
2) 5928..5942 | 0.058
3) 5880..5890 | 0.170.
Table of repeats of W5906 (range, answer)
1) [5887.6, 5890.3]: 5.04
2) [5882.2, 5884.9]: 4.64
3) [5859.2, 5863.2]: 5.1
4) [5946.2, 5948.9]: 5.91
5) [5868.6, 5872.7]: 6.17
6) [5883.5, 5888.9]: 4.97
